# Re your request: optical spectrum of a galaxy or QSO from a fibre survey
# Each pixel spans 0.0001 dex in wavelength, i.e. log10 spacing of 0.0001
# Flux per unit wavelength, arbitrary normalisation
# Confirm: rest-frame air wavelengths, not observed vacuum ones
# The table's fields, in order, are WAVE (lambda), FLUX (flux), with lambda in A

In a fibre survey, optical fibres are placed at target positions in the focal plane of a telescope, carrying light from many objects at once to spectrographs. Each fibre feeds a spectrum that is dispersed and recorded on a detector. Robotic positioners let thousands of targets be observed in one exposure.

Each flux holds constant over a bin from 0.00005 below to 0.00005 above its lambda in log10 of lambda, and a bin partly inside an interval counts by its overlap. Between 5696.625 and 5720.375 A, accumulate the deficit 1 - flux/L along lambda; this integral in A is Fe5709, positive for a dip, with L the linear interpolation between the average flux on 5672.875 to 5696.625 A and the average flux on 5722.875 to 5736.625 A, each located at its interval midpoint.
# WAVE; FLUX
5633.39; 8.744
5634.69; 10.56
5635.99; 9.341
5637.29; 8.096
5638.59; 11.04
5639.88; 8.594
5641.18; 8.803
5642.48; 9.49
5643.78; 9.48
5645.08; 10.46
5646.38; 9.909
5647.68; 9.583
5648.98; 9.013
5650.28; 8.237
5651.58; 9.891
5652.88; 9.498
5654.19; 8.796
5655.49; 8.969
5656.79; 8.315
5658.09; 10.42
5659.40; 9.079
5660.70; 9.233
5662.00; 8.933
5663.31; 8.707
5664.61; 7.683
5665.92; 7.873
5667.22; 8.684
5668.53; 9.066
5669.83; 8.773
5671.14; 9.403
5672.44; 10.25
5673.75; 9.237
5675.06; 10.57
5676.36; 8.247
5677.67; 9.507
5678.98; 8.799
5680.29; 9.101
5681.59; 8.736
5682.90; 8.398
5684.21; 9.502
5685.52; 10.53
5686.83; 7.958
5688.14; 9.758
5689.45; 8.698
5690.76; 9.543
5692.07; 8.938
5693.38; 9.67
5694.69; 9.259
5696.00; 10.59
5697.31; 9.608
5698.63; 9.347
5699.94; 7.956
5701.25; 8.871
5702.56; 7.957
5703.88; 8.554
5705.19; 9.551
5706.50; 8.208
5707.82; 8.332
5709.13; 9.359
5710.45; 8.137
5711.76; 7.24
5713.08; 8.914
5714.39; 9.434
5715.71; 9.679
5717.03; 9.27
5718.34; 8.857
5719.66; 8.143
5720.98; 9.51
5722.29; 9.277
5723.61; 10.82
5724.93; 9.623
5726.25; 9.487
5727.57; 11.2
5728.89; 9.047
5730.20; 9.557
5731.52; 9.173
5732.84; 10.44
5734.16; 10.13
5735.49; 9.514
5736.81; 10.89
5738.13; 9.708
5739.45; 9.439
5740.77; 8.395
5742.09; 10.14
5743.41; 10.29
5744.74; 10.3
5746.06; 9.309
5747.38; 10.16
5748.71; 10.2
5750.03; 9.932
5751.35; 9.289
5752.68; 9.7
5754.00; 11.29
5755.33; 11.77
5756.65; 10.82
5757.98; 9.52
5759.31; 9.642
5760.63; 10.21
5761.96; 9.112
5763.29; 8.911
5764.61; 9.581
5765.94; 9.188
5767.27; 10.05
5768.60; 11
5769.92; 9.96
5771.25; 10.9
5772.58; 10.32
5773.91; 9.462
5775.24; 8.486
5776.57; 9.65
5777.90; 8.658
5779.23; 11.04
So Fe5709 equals 2.15 A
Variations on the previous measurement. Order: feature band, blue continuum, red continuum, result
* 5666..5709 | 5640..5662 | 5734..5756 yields 2.1 A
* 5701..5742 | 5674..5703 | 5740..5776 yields 1.1 A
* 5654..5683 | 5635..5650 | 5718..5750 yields 1.6 A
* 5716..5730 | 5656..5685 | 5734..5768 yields 0.1 A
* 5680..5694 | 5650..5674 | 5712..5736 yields 0.1 A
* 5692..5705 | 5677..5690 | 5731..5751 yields 0.3 A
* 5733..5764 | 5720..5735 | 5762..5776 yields -0.5 A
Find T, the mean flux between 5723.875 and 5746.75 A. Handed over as 9.82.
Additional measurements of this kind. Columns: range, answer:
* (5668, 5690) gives 9.21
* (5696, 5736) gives 9.19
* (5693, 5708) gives 9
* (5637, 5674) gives 9.17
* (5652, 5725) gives 9.06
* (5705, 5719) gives 8.79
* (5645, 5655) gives 9.36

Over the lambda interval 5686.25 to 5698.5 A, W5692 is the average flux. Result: 9.34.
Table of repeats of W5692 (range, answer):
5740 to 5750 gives 9.83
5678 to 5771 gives 9.49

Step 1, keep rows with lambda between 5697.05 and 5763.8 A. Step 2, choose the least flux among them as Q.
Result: 7.24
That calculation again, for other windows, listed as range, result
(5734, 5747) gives 8.395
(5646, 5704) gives 7.683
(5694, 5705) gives 7.956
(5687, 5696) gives 8.698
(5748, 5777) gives 8.486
